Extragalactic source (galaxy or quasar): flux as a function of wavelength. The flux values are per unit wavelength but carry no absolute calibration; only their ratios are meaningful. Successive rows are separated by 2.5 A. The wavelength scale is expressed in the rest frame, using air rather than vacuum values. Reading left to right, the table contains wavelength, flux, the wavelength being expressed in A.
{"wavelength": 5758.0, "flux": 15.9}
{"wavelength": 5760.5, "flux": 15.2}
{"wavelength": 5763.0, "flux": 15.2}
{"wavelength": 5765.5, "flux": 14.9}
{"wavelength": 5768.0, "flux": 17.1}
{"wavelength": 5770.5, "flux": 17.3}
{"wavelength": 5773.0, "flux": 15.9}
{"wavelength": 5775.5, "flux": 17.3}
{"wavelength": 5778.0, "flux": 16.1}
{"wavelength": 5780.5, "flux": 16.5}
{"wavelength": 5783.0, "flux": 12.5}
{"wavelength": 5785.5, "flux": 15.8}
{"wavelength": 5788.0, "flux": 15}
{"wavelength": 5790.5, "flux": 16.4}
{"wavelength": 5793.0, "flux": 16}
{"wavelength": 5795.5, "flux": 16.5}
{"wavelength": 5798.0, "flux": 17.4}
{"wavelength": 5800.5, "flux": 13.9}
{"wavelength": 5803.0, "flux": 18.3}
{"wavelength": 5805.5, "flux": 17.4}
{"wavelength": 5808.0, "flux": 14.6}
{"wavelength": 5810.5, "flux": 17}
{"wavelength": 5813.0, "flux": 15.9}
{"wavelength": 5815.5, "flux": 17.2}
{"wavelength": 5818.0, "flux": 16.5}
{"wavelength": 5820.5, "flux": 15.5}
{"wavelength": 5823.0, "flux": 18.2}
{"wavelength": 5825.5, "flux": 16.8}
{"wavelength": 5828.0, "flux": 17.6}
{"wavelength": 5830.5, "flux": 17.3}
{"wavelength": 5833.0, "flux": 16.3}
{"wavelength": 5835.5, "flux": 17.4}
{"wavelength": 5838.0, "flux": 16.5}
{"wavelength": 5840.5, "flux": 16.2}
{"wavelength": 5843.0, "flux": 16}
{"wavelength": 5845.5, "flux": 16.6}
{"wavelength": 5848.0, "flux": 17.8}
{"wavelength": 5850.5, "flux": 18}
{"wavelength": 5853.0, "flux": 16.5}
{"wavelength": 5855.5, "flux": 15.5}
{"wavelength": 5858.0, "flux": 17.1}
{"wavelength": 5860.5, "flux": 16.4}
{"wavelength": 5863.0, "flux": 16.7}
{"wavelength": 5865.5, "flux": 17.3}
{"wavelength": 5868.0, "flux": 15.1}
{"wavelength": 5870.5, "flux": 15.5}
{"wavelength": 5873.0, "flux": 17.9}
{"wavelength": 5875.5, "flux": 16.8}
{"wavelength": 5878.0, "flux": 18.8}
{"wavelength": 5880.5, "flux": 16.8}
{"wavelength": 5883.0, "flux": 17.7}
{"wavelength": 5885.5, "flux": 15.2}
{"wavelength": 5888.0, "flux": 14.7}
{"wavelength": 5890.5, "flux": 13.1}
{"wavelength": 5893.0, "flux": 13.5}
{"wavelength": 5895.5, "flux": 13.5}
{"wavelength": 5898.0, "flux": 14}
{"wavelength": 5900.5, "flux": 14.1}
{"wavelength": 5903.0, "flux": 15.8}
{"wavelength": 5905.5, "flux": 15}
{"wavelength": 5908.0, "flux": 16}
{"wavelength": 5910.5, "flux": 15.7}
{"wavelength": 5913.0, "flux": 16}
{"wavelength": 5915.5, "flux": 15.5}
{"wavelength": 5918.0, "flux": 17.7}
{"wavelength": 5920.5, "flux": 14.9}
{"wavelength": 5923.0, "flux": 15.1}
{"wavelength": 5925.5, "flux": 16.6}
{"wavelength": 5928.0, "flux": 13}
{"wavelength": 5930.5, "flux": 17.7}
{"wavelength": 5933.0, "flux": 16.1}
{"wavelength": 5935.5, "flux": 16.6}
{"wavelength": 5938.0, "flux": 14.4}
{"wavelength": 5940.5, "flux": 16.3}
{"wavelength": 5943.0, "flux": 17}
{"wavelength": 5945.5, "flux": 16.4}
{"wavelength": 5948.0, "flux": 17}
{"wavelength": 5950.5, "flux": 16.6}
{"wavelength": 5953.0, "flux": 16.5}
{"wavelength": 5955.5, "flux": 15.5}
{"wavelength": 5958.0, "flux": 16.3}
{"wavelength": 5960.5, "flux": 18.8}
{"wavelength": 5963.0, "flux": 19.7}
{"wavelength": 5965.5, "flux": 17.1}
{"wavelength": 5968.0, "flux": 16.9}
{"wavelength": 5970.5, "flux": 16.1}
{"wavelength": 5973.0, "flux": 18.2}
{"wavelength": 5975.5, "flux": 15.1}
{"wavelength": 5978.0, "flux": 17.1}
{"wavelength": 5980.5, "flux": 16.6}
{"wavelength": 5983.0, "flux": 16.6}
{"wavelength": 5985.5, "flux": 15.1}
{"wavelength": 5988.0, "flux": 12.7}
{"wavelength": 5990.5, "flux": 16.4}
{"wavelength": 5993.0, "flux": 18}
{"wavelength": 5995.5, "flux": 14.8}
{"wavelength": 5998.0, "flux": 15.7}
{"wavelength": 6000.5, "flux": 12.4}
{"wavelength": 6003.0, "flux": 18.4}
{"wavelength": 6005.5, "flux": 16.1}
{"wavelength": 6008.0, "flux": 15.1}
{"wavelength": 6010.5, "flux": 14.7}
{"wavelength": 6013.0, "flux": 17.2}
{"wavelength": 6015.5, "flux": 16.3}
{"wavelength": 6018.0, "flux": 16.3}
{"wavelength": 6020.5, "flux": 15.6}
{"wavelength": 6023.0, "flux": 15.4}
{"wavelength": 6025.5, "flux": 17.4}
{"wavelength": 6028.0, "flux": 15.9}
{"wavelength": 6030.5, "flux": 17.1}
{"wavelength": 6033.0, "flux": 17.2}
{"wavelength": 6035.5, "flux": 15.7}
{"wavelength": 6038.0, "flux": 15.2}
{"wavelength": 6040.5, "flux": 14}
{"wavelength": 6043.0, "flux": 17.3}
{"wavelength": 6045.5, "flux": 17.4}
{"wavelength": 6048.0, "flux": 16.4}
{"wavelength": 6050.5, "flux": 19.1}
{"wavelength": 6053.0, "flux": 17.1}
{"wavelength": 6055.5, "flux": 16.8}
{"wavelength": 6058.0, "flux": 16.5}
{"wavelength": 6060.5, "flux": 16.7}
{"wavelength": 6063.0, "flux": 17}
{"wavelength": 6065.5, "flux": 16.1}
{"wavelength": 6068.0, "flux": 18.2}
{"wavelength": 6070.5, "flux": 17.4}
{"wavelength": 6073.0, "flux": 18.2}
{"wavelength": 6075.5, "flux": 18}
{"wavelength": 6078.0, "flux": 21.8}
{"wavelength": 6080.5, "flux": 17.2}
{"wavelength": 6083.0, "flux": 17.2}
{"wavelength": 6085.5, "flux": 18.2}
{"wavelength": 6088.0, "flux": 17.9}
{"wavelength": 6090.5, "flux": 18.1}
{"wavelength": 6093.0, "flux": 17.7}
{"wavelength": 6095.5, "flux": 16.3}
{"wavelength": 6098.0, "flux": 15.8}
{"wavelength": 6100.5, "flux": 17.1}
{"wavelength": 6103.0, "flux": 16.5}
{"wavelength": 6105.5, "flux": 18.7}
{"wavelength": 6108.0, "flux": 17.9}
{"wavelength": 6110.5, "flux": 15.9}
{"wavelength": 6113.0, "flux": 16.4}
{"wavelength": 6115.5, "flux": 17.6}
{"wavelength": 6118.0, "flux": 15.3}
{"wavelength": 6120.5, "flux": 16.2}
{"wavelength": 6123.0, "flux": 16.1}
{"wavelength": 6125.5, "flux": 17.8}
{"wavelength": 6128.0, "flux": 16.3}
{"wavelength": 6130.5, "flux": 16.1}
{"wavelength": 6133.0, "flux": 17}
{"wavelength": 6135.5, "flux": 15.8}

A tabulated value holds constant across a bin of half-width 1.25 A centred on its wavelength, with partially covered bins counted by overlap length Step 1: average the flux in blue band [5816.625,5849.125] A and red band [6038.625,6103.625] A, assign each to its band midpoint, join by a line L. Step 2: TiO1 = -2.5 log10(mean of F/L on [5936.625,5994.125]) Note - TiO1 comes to 0.04 mag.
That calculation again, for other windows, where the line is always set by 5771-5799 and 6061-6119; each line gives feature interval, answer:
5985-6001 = 0.12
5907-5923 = 0.05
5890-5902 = 0.20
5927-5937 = 0.05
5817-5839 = -0.05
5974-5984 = 0.03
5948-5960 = 0.02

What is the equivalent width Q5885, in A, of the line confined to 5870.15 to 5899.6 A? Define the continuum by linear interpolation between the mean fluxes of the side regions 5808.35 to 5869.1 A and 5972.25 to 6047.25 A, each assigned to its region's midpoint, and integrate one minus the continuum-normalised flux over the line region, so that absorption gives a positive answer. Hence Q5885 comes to 1.6 A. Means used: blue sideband 16.7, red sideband 16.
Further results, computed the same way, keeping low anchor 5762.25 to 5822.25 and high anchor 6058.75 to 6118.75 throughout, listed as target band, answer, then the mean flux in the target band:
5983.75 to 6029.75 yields 3.42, 15.8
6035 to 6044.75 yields 0.88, 15.6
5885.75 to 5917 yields 3.41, 14.8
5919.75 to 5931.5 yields 0.88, 15.4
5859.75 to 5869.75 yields 0.06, 16.3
